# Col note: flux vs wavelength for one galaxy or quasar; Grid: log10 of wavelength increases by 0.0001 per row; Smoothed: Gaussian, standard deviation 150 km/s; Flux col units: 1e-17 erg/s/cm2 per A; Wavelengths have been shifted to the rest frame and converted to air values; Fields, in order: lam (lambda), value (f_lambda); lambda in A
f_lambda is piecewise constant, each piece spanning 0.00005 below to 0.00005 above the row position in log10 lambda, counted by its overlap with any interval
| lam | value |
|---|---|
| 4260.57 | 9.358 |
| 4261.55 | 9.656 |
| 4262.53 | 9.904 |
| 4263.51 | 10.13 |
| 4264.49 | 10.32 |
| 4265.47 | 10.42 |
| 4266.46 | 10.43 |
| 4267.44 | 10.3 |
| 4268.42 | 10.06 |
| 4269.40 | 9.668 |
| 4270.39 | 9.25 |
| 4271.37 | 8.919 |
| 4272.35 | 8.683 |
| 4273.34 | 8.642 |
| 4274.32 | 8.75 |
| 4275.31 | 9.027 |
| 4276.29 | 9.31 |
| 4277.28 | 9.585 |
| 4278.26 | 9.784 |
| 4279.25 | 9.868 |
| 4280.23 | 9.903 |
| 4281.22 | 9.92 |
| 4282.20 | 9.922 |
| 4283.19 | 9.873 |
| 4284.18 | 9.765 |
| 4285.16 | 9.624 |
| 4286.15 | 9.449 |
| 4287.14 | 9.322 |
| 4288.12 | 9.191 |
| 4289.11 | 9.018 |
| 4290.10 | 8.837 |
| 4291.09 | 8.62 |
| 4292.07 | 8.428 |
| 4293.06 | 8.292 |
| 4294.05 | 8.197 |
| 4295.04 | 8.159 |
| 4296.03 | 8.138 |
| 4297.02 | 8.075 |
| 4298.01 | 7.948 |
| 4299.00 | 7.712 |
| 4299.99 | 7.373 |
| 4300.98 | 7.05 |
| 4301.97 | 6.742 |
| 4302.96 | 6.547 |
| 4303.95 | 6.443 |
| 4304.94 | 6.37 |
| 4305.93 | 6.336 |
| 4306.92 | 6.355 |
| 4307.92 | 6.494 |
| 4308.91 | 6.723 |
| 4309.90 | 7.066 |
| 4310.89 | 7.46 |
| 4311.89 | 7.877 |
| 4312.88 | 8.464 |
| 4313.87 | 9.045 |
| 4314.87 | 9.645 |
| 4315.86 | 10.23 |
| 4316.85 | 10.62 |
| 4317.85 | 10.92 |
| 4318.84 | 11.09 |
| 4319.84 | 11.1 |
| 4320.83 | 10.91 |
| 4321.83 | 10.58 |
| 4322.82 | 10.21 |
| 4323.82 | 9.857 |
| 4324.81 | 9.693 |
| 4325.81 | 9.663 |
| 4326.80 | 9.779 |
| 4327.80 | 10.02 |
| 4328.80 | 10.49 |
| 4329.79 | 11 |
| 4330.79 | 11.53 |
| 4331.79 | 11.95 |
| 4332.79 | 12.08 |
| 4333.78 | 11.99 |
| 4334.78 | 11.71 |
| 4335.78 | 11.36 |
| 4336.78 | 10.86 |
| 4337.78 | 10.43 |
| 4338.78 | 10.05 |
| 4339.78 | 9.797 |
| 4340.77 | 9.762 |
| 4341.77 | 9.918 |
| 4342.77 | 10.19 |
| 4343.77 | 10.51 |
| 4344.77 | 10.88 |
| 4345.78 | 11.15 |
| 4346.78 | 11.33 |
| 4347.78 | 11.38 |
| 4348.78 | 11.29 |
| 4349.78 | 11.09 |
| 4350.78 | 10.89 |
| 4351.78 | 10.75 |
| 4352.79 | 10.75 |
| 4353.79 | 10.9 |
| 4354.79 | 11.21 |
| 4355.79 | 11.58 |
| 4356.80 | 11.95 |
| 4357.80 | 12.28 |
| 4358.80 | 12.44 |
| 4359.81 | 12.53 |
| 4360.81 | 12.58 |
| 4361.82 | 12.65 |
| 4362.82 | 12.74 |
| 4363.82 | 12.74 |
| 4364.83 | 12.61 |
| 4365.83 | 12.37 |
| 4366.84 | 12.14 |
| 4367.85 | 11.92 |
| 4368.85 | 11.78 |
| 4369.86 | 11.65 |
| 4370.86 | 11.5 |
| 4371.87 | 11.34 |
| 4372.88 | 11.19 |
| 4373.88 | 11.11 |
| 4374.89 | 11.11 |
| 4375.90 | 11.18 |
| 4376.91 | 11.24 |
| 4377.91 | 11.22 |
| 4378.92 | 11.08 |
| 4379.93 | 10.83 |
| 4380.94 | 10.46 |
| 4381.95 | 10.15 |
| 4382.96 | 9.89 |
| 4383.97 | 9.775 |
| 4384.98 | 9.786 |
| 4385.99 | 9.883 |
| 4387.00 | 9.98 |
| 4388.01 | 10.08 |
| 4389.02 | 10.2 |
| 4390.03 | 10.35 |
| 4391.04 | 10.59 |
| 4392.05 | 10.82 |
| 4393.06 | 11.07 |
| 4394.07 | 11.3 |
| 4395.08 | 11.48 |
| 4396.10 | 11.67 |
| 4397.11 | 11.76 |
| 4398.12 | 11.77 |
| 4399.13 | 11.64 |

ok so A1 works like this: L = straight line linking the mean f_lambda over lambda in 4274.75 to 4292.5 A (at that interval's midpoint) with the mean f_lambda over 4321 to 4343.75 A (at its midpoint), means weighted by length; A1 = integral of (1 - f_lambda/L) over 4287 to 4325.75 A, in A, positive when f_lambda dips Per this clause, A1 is 5.8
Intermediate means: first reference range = 9.42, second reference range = 10.6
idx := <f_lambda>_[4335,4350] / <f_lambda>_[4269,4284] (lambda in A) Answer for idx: 1.1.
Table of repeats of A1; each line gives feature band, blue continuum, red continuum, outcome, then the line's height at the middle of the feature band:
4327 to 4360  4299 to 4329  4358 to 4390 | -3.7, 9.96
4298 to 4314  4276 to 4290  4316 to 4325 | 4.8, 10.2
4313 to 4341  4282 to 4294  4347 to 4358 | -0.4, 10.4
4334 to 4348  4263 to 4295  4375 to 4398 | -0.7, 10.2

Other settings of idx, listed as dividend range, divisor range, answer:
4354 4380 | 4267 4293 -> 1.26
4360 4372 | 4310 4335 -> 1.19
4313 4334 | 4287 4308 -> 1.37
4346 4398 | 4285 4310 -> 1.45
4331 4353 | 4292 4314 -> 1.48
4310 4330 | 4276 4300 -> 1.10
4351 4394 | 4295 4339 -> 1.22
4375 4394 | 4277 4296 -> 1.14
